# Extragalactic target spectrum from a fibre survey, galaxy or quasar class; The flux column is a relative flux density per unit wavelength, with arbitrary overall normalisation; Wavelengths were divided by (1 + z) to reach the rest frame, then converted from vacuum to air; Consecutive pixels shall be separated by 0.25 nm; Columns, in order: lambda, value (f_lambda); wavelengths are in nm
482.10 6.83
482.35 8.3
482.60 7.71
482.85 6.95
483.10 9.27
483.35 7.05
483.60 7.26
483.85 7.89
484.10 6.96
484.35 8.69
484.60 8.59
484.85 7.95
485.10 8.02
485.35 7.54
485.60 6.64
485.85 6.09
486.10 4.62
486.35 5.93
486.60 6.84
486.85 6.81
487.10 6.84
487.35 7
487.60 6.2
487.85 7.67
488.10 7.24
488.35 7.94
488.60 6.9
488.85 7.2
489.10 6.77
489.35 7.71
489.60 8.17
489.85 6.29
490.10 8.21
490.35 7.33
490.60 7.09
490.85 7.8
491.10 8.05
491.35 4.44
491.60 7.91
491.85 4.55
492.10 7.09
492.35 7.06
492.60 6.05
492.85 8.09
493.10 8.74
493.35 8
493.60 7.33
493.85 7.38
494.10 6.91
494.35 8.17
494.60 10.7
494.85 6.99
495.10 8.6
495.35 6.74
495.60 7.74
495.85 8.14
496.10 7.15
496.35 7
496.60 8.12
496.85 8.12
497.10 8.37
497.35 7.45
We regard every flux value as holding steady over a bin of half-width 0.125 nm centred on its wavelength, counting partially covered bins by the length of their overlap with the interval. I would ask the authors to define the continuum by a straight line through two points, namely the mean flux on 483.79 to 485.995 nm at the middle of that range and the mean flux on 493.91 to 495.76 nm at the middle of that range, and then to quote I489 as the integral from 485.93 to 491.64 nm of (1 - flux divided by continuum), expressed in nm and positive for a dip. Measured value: 0.55 nm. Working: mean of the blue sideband 7.56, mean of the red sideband 7.96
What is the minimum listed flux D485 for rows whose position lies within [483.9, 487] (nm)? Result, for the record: 4.62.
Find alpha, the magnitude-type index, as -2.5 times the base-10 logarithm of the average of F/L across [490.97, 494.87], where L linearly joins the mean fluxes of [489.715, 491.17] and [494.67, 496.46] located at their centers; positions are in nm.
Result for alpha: 0.02 mag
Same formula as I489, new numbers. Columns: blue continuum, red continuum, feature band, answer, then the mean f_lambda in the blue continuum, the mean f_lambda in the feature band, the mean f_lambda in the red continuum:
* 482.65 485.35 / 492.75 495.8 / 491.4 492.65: 0.235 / 7.84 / 6.44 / 7.95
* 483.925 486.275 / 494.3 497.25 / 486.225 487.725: 0.153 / 7.22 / 6.6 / 7.98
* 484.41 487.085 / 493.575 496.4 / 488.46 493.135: 0.185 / 6.94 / 7.1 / 7.77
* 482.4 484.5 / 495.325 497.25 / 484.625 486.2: 0.161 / 7.75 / 6.96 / 7.72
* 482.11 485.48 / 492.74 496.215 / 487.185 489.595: 0.195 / 7.82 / 7.22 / 7.91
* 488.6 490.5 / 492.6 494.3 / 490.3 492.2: 0.181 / 7.35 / 6.76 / 7.64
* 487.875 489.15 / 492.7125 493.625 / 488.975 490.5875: 0.023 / 7.27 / 7.39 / 8.09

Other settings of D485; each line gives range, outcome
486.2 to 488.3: 5.93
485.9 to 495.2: 4.44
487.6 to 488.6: 6.2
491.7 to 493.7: 4.55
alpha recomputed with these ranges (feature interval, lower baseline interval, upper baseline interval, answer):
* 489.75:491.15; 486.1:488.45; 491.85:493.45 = -0.06 mag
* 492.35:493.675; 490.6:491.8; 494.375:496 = -0.02 mag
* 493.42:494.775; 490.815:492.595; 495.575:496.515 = -0.14 mag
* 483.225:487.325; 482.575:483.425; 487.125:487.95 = 0.04 mag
